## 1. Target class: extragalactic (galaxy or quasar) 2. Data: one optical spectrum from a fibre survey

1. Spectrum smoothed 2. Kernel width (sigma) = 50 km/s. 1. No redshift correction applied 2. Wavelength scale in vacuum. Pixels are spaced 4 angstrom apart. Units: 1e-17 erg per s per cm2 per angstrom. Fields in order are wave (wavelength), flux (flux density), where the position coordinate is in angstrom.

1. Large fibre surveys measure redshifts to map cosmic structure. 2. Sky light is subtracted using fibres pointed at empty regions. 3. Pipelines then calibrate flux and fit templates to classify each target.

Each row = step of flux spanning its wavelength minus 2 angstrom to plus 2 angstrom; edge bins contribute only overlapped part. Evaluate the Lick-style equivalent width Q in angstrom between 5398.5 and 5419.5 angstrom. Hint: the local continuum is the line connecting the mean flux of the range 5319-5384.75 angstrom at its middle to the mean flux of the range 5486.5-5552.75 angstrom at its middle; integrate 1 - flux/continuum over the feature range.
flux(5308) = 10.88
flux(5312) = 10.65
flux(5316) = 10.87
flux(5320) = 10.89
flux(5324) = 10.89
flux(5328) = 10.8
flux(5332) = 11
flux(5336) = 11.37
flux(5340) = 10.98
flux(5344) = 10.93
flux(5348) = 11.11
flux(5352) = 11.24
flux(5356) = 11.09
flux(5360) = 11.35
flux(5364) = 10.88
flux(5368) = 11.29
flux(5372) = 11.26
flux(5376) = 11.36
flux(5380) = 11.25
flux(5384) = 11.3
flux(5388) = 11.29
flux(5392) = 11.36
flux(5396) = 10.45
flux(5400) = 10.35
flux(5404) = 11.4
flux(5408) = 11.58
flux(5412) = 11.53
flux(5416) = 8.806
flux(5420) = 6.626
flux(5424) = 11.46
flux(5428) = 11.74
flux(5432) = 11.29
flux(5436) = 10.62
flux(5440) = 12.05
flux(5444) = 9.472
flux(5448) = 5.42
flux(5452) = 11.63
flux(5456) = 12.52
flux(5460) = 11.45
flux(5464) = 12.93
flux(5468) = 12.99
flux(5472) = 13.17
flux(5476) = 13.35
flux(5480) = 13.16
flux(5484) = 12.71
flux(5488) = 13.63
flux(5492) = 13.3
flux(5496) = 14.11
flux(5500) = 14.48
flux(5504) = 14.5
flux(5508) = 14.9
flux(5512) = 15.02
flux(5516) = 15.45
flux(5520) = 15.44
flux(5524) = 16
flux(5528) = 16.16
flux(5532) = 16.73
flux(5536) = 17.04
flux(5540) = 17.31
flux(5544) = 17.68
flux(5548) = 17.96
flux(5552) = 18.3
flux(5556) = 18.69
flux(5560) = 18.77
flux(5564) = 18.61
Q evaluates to 3.7 angstrom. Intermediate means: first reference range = 11.1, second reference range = 15.7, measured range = 10.4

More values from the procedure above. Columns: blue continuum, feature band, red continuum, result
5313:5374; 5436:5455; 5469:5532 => 4.79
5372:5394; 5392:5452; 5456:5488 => 8.42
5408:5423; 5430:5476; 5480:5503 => 0.95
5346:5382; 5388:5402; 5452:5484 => 1.02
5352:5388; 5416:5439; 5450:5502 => 3.64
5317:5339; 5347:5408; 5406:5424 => -4.84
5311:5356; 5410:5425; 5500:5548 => 4.23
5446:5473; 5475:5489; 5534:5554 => -0.14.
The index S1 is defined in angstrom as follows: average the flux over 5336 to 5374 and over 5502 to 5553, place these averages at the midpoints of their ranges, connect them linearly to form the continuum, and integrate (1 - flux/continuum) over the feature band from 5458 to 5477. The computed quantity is 2.32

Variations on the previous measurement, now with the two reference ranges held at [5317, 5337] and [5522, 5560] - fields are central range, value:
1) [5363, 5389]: 2.5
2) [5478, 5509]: 4.2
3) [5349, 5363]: 0.8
